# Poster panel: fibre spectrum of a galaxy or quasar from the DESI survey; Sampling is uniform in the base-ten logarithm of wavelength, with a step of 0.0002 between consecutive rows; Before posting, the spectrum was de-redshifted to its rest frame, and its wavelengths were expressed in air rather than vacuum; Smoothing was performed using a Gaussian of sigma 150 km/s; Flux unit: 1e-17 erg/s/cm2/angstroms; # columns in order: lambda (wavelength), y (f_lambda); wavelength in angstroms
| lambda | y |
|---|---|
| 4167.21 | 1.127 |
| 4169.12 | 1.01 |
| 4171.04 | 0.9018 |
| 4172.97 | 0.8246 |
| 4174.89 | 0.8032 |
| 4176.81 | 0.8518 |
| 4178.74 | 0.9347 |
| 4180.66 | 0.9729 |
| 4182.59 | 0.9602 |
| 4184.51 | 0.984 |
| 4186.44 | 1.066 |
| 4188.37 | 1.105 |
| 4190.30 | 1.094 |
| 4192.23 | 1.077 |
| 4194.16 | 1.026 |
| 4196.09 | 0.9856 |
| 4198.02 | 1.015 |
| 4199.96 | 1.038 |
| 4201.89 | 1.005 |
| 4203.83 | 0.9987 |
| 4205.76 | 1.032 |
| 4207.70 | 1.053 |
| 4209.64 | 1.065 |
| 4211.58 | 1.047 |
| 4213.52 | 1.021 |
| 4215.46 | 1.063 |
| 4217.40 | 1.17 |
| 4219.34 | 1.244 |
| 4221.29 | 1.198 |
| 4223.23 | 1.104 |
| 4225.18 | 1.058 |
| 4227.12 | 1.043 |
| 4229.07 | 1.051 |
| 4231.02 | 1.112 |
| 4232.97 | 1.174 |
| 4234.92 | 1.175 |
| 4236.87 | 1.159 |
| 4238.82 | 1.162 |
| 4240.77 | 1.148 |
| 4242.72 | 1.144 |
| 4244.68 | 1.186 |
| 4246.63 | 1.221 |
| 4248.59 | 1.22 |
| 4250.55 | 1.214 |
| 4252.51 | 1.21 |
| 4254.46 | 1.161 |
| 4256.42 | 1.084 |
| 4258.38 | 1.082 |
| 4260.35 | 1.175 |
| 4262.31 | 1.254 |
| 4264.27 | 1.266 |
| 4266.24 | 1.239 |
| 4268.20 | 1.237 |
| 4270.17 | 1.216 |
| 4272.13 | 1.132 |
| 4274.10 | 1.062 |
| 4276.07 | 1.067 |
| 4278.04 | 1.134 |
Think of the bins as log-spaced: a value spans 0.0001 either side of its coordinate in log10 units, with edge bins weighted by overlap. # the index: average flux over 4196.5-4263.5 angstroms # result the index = 1.12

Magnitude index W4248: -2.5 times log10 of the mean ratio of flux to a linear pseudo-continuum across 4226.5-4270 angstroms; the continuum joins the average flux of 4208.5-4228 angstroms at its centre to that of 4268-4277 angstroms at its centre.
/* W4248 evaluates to -0.05 mag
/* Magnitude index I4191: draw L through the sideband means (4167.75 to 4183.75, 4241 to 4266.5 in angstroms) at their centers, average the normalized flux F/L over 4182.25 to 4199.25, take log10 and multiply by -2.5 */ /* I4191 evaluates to -0.08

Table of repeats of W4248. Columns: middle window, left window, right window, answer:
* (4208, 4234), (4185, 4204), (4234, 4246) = 0.01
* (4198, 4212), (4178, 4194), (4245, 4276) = 0.03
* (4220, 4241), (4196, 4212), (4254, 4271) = -0.02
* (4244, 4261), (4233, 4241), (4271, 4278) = -0.03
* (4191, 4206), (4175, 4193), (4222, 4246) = 0.01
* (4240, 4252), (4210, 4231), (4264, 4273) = -0.03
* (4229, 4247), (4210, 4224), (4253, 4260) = -0.03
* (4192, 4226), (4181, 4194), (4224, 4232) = -0.01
